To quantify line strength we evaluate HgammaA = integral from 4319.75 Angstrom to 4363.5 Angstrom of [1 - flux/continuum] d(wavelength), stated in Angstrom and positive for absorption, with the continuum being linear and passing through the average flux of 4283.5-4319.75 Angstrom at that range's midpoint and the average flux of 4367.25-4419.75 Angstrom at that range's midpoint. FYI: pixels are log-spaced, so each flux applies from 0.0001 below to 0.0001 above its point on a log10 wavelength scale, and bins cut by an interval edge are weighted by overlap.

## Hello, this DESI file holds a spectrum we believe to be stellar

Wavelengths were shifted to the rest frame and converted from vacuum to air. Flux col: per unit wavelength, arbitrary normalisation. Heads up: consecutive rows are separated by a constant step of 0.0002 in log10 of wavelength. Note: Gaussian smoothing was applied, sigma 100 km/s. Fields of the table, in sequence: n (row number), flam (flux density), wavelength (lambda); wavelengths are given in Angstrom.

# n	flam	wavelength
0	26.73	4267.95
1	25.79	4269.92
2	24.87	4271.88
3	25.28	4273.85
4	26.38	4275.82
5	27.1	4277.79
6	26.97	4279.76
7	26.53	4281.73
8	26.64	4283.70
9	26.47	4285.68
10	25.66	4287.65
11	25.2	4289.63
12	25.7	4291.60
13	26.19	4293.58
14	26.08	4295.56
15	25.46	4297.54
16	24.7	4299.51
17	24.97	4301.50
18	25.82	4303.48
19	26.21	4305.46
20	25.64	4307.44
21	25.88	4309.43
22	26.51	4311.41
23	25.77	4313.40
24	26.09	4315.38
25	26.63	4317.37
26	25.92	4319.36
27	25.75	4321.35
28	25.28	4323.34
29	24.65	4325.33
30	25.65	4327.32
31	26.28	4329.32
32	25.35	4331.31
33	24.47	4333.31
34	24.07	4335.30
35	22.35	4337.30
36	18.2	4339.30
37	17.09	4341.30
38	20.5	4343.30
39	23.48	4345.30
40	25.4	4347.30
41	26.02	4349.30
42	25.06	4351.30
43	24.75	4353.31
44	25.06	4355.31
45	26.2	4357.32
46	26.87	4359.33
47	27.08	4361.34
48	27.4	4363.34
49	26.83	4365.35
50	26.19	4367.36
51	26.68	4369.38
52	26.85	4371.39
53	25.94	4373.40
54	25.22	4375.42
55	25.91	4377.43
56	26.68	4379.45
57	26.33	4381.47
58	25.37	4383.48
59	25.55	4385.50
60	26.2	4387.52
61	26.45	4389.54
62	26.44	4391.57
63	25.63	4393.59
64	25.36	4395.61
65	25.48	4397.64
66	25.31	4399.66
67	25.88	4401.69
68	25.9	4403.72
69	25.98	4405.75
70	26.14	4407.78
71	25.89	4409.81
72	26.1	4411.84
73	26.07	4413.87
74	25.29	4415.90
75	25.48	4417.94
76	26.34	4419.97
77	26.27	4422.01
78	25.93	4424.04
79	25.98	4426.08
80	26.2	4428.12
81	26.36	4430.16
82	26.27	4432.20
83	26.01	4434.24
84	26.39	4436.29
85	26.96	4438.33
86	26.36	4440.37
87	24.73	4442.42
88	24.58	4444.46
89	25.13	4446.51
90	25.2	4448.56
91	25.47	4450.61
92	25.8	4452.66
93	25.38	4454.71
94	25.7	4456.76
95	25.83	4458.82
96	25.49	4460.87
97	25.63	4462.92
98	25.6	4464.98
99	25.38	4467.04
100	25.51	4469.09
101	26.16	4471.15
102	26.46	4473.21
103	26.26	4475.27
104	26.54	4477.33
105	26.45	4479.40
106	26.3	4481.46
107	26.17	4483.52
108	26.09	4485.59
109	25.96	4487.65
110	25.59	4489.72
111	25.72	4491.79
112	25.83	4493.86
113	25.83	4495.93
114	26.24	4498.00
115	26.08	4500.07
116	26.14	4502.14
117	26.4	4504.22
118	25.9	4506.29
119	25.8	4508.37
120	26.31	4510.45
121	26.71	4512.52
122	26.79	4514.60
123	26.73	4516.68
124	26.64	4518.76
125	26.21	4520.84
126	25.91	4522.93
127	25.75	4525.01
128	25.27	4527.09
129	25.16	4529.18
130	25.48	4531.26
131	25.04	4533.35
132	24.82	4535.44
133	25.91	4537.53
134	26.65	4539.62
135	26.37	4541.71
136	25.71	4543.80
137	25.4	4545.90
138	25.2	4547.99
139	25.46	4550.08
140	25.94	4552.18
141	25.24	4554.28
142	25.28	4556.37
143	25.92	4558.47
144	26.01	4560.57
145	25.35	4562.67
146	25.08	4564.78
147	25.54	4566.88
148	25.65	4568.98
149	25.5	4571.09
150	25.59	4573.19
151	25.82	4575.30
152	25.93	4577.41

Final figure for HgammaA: 2.6 Angstrom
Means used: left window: 25.9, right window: 25.9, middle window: 24.4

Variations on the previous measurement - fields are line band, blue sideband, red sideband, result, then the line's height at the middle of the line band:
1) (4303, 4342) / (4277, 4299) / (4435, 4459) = 2.0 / 26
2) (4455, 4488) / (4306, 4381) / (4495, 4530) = -0.1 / 25.9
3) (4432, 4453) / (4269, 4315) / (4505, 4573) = 0.1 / 25.8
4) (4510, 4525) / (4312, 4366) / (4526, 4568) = -0.6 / 25.4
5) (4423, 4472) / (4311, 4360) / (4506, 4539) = -0.8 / 25.3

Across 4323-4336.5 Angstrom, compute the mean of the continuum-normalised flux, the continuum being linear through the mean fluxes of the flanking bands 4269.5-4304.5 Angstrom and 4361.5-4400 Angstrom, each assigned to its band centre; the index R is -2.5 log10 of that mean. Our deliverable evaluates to 0.040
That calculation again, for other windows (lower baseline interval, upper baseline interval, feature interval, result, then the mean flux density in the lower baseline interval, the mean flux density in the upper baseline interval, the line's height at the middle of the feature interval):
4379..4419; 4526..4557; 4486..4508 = -0.01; 25.9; 25.5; 25.6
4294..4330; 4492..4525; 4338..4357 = 0.13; 25.7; 26.2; 25.8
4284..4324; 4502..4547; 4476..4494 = -0.01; 25.8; 26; 25.9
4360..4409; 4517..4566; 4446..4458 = 0.02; 26.1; 25.7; 25.9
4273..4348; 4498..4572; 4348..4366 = -0.04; 25.1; 25.8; 25.2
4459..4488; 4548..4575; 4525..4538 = 0.02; 26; 25.5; 25.7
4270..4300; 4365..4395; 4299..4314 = 0.01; 26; 26.1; 26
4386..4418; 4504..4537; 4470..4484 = -0.02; 25.9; 25.9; 25.9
